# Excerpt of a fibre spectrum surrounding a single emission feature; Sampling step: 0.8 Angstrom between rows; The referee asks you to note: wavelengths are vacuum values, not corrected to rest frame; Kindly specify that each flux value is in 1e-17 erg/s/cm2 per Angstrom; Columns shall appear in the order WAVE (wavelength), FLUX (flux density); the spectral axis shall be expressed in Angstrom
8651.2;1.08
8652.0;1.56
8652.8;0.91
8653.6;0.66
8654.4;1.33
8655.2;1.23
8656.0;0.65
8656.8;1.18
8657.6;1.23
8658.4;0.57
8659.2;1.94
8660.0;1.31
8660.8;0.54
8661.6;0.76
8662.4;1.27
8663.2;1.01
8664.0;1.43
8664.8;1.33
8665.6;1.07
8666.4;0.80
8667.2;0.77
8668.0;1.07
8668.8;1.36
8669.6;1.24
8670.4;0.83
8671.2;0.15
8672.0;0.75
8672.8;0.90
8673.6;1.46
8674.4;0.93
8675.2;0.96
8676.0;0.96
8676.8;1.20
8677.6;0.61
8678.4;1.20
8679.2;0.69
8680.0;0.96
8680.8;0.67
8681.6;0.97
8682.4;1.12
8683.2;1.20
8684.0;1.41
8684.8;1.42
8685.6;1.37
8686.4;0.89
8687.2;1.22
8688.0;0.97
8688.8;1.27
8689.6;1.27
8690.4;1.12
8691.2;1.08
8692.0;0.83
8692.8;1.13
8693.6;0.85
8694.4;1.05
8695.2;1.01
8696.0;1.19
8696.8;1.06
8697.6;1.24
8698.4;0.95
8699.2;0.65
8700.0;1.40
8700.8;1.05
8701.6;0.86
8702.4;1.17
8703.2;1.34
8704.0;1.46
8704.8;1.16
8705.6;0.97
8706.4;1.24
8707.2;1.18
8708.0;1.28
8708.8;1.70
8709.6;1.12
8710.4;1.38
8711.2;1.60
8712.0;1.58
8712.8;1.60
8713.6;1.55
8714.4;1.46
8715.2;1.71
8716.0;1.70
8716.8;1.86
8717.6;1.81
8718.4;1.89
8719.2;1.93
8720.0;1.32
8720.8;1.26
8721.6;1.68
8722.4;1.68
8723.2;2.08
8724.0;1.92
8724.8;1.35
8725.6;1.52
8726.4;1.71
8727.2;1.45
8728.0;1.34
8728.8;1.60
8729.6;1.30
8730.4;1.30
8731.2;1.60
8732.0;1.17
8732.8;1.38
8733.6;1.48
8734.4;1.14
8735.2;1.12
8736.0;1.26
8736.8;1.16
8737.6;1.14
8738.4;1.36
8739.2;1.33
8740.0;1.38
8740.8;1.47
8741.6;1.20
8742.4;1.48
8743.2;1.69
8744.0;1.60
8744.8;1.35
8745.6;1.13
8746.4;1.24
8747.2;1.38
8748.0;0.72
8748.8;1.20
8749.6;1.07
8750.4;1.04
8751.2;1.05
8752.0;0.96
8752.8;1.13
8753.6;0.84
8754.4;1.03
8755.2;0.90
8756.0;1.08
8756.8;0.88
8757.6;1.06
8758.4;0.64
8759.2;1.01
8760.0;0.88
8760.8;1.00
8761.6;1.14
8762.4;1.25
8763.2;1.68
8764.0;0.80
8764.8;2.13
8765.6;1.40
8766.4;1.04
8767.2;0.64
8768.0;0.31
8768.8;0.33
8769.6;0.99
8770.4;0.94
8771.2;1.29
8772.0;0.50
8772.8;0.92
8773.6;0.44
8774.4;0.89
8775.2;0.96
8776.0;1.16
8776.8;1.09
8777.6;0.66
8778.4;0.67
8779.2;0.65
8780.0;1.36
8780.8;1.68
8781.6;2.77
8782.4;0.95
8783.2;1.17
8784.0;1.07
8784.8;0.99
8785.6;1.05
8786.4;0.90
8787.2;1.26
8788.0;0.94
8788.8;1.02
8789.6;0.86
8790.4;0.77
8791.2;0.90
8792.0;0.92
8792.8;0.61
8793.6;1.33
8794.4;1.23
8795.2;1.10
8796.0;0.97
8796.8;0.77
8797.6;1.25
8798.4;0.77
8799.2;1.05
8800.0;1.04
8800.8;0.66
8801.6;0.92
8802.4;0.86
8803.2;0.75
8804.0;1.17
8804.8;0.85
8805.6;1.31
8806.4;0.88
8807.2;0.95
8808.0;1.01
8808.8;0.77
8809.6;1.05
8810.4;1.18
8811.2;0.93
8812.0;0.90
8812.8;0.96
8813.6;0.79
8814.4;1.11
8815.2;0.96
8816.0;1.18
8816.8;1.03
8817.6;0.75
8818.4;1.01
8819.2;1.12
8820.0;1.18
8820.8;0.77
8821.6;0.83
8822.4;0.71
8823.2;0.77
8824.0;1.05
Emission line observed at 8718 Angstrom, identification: H-alpha 6563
